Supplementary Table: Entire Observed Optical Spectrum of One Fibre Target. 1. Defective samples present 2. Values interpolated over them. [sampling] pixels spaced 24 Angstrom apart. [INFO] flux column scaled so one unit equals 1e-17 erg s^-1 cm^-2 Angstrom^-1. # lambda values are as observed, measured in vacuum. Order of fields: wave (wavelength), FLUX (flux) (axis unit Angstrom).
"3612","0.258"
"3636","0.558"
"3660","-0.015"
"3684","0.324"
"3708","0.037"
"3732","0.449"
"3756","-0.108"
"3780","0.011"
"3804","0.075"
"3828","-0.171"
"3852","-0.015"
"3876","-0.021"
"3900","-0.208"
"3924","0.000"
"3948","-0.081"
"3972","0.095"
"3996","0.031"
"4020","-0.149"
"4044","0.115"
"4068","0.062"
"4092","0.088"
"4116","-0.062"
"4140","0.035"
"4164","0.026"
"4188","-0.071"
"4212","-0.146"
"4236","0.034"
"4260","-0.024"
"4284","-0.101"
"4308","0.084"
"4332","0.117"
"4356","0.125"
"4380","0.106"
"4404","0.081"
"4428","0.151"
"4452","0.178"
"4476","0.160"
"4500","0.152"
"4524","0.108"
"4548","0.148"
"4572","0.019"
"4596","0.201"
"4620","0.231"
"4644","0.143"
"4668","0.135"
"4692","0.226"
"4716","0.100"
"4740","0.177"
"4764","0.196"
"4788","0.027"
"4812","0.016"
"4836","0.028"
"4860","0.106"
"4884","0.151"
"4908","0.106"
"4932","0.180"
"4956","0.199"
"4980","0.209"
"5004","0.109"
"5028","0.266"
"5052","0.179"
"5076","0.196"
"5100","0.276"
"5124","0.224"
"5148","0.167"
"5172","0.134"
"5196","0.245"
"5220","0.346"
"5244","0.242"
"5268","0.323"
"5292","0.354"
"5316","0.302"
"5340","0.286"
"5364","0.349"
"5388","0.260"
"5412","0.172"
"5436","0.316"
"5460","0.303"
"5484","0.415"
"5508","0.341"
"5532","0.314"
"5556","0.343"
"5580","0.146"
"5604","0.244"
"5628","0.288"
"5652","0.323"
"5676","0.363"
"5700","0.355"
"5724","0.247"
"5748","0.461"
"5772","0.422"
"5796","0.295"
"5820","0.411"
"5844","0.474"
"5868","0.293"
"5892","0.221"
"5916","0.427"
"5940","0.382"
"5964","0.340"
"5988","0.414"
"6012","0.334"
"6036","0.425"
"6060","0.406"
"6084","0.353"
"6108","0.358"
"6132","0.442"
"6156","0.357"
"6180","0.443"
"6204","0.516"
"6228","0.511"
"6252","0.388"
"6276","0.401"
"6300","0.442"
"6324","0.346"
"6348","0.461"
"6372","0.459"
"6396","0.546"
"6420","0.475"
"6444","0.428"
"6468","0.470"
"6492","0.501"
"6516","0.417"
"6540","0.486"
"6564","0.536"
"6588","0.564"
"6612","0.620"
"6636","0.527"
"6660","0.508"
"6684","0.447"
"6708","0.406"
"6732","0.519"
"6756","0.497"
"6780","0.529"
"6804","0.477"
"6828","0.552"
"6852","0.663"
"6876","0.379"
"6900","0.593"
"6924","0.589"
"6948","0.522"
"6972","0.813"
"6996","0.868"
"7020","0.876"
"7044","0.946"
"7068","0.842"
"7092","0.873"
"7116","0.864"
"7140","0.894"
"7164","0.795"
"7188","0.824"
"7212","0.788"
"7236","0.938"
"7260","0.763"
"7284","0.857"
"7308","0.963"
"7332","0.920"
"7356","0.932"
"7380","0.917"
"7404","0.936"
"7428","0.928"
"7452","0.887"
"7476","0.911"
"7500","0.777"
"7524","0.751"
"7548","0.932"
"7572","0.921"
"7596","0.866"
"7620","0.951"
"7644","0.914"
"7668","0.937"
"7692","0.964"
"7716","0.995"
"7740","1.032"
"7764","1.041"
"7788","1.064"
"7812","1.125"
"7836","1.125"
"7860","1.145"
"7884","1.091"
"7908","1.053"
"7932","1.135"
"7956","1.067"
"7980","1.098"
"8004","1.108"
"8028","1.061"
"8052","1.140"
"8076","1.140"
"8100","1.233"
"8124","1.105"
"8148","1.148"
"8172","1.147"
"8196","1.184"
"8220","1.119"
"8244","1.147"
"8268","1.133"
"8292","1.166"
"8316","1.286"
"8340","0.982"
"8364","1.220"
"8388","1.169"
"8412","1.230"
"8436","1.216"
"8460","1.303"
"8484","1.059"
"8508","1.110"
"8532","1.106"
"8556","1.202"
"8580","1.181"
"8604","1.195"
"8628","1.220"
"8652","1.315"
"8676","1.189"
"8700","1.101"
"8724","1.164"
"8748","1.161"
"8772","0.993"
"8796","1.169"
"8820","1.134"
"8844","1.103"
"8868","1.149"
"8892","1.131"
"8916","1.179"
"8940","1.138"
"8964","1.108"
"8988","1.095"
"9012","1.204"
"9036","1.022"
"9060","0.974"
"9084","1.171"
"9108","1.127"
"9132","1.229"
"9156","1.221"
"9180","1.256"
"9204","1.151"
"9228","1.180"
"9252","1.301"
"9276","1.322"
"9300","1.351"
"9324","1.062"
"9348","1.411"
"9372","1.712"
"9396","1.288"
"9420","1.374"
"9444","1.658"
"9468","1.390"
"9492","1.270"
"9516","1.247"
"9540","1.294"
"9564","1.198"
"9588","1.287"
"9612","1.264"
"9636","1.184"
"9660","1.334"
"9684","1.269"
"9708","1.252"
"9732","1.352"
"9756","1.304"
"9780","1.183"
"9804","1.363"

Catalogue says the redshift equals 0.75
